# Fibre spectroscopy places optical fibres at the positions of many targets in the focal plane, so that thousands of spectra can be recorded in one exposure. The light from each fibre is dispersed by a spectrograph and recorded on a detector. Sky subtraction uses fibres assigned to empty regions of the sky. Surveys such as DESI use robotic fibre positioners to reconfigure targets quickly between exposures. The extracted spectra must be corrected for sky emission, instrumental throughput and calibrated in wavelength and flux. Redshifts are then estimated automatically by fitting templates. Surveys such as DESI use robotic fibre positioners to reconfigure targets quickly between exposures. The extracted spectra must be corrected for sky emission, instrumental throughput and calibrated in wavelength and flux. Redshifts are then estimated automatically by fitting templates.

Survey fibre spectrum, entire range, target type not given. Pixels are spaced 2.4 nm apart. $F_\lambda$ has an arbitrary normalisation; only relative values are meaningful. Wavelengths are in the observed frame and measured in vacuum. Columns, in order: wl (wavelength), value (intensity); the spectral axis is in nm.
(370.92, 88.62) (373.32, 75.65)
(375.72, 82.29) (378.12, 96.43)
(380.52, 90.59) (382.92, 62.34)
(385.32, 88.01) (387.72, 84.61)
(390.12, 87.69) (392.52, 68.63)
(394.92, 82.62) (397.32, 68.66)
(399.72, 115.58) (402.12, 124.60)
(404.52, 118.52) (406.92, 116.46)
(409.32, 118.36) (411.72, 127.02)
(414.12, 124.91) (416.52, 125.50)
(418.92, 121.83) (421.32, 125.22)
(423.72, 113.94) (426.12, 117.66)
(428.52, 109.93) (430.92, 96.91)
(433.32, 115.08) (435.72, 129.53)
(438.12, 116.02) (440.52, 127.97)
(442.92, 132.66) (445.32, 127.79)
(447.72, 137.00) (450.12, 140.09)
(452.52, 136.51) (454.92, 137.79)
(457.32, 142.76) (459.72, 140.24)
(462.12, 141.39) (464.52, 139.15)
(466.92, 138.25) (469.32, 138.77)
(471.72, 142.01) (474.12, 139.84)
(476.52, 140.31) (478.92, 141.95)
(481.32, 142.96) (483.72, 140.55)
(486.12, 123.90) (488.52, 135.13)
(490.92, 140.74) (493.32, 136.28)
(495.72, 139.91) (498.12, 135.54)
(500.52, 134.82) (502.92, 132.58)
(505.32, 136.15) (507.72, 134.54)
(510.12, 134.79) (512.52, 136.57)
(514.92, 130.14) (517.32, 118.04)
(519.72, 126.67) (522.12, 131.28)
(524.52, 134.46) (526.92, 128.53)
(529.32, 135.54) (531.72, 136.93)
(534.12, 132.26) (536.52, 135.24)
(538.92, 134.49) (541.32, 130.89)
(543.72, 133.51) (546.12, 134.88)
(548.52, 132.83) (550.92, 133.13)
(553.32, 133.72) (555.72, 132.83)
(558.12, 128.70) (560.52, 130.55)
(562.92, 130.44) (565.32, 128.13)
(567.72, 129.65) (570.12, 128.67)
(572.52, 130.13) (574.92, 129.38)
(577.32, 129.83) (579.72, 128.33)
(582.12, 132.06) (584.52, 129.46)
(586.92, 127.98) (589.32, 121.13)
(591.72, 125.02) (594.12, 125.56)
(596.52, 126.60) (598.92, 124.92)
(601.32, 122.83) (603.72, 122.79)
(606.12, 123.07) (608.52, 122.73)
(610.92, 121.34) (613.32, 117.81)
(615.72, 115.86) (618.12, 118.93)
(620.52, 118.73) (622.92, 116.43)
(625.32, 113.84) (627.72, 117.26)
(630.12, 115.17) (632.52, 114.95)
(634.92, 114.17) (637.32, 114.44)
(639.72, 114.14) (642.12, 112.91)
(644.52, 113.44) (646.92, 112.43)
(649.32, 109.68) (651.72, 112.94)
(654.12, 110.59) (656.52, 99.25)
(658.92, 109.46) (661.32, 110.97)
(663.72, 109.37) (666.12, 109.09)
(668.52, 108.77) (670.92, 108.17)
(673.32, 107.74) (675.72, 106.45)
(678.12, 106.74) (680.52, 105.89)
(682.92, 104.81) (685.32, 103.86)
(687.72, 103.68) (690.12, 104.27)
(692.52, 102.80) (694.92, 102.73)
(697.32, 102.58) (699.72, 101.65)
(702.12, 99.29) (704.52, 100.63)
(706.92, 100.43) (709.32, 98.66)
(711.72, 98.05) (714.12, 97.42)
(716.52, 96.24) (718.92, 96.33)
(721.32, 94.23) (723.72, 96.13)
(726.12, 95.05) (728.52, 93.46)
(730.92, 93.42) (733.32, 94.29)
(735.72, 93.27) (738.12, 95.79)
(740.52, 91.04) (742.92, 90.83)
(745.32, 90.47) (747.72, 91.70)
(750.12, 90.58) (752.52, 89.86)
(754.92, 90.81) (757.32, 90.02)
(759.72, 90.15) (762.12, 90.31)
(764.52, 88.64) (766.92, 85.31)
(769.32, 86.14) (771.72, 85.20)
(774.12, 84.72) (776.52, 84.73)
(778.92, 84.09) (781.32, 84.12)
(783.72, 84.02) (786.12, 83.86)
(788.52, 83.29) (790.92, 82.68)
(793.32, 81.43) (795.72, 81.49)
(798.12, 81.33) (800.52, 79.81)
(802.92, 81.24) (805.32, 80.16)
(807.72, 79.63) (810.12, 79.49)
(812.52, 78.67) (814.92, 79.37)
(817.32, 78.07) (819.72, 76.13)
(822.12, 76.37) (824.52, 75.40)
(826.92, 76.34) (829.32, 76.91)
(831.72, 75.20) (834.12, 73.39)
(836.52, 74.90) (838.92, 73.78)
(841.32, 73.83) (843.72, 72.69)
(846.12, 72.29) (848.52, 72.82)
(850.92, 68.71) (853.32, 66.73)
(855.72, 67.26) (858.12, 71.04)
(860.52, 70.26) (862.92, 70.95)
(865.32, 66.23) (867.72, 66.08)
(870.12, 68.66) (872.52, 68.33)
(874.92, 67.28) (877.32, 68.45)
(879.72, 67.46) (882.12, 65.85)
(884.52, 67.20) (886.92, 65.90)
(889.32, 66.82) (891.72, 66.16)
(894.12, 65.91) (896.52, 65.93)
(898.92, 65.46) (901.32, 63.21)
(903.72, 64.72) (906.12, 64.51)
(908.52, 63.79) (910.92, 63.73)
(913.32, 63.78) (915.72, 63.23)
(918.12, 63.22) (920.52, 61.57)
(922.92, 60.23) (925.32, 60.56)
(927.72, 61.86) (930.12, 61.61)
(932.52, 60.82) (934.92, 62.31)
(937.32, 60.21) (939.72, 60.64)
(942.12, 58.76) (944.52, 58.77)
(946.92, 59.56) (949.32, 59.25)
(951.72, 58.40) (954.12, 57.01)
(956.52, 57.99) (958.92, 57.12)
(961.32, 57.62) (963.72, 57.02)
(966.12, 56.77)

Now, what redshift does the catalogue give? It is 0.00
